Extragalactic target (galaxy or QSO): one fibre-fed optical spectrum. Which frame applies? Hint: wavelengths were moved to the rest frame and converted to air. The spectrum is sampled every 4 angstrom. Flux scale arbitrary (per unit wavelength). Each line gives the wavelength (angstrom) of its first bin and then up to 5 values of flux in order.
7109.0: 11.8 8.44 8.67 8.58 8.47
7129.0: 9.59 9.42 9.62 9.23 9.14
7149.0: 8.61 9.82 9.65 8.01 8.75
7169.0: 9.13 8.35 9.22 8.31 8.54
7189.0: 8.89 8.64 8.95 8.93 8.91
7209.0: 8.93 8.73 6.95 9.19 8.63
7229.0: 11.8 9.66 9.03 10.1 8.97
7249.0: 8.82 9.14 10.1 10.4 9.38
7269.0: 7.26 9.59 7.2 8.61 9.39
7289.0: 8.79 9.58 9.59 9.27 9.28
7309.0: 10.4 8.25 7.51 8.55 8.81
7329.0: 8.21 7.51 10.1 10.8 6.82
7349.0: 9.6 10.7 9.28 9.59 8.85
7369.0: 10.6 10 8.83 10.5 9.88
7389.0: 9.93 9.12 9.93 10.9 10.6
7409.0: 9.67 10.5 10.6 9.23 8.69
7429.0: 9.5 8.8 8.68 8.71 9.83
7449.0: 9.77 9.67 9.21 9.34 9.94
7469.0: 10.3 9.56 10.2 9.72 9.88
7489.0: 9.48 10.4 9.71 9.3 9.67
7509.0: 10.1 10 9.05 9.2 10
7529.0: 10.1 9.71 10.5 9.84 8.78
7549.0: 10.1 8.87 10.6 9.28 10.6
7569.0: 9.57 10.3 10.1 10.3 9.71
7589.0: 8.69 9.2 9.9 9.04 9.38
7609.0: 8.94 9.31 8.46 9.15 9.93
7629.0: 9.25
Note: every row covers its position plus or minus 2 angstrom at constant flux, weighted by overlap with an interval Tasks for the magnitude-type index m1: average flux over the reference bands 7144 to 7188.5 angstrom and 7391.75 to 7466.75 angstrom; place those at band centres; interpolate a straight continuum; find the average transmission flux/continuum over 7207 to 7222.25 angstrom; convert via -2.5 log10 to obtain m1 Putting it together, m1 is 0.07 mag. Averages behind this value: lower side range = 8.86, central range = 8.41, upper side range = 9.62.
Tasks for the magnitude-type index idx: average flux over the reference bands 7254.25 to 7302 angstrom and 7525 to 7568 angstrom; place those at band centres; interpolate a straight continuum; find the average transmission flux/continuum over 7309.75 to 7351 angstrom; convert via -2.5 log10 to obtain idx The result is 0.07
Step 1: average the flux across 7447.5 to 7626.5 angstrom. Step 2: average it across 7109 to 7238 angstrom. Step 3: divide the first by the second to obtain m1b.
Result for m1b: 1.07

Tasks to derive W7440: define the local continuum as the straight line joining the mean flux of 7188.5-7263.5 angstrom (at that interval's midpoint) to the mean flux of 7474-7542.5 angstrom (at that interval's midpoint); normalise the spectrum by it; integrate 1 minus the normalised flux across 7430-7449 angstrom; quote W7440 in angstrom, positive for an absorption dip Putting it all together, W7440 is 1.1 angstrom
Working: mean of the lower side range 9.21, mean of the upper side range 9.81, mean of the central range 9.11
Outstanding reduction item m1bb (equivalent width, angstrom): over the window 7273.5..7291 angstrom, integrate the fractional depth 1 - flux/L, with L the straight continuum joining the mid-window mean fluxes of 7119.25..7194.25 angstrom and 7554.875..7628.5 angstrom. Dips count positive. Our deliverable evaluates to 1.0 angstrom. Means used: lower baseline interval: 8.95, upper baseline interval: 9.57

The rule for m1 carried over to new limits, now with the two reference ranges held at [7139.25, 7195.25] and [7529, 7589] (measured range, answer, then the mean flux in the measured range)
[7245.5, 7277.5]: 0.00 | 9.07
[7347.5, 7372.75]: -0.05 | 9.79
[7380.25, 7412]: -0.07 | 10.1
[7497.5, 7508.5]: 0.01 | 9.6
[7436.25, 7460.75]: 0.03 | 9.35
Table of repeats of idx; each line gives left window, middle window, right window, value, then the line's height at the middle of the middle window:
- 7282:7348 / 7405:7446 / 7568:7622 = -0.04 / 9.13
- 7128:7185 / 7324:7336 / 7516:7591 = 0.13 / 9.35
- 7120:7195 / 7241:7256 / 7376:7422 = 0.02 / 9.35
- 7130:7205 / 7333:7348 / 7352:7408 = 0.08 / 9.72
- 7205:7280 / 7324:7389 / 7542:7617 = -0.02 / 9.25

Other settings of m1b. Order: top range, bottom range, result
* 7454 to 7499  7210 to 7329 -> 1.08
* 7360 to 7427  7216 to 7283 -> 1.08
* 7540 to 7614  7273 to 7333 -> 1.09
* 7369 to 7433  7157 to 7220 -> 1.14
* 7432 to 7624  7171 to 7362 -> 1.06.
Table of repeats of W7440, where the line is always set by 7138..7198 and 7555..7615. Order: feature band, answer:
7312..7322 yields 1.23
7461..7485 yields -1.10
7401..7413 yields -1.27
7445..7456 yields -0.33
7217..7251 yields -1.35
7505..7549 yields -0.86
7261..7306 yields 0.72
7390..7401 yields -0.59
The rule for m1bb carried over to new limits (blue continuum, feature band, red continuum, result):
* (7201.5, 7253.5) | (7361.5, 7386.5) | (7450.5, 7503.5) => -0.7 angstrom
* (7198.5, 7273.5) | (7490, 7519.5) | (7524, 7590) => 0.0 angstrom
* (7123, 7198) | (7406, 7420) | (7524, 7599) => -1.1 angstrom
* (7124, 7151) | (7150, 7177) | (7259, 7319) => 0.5 angstrom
